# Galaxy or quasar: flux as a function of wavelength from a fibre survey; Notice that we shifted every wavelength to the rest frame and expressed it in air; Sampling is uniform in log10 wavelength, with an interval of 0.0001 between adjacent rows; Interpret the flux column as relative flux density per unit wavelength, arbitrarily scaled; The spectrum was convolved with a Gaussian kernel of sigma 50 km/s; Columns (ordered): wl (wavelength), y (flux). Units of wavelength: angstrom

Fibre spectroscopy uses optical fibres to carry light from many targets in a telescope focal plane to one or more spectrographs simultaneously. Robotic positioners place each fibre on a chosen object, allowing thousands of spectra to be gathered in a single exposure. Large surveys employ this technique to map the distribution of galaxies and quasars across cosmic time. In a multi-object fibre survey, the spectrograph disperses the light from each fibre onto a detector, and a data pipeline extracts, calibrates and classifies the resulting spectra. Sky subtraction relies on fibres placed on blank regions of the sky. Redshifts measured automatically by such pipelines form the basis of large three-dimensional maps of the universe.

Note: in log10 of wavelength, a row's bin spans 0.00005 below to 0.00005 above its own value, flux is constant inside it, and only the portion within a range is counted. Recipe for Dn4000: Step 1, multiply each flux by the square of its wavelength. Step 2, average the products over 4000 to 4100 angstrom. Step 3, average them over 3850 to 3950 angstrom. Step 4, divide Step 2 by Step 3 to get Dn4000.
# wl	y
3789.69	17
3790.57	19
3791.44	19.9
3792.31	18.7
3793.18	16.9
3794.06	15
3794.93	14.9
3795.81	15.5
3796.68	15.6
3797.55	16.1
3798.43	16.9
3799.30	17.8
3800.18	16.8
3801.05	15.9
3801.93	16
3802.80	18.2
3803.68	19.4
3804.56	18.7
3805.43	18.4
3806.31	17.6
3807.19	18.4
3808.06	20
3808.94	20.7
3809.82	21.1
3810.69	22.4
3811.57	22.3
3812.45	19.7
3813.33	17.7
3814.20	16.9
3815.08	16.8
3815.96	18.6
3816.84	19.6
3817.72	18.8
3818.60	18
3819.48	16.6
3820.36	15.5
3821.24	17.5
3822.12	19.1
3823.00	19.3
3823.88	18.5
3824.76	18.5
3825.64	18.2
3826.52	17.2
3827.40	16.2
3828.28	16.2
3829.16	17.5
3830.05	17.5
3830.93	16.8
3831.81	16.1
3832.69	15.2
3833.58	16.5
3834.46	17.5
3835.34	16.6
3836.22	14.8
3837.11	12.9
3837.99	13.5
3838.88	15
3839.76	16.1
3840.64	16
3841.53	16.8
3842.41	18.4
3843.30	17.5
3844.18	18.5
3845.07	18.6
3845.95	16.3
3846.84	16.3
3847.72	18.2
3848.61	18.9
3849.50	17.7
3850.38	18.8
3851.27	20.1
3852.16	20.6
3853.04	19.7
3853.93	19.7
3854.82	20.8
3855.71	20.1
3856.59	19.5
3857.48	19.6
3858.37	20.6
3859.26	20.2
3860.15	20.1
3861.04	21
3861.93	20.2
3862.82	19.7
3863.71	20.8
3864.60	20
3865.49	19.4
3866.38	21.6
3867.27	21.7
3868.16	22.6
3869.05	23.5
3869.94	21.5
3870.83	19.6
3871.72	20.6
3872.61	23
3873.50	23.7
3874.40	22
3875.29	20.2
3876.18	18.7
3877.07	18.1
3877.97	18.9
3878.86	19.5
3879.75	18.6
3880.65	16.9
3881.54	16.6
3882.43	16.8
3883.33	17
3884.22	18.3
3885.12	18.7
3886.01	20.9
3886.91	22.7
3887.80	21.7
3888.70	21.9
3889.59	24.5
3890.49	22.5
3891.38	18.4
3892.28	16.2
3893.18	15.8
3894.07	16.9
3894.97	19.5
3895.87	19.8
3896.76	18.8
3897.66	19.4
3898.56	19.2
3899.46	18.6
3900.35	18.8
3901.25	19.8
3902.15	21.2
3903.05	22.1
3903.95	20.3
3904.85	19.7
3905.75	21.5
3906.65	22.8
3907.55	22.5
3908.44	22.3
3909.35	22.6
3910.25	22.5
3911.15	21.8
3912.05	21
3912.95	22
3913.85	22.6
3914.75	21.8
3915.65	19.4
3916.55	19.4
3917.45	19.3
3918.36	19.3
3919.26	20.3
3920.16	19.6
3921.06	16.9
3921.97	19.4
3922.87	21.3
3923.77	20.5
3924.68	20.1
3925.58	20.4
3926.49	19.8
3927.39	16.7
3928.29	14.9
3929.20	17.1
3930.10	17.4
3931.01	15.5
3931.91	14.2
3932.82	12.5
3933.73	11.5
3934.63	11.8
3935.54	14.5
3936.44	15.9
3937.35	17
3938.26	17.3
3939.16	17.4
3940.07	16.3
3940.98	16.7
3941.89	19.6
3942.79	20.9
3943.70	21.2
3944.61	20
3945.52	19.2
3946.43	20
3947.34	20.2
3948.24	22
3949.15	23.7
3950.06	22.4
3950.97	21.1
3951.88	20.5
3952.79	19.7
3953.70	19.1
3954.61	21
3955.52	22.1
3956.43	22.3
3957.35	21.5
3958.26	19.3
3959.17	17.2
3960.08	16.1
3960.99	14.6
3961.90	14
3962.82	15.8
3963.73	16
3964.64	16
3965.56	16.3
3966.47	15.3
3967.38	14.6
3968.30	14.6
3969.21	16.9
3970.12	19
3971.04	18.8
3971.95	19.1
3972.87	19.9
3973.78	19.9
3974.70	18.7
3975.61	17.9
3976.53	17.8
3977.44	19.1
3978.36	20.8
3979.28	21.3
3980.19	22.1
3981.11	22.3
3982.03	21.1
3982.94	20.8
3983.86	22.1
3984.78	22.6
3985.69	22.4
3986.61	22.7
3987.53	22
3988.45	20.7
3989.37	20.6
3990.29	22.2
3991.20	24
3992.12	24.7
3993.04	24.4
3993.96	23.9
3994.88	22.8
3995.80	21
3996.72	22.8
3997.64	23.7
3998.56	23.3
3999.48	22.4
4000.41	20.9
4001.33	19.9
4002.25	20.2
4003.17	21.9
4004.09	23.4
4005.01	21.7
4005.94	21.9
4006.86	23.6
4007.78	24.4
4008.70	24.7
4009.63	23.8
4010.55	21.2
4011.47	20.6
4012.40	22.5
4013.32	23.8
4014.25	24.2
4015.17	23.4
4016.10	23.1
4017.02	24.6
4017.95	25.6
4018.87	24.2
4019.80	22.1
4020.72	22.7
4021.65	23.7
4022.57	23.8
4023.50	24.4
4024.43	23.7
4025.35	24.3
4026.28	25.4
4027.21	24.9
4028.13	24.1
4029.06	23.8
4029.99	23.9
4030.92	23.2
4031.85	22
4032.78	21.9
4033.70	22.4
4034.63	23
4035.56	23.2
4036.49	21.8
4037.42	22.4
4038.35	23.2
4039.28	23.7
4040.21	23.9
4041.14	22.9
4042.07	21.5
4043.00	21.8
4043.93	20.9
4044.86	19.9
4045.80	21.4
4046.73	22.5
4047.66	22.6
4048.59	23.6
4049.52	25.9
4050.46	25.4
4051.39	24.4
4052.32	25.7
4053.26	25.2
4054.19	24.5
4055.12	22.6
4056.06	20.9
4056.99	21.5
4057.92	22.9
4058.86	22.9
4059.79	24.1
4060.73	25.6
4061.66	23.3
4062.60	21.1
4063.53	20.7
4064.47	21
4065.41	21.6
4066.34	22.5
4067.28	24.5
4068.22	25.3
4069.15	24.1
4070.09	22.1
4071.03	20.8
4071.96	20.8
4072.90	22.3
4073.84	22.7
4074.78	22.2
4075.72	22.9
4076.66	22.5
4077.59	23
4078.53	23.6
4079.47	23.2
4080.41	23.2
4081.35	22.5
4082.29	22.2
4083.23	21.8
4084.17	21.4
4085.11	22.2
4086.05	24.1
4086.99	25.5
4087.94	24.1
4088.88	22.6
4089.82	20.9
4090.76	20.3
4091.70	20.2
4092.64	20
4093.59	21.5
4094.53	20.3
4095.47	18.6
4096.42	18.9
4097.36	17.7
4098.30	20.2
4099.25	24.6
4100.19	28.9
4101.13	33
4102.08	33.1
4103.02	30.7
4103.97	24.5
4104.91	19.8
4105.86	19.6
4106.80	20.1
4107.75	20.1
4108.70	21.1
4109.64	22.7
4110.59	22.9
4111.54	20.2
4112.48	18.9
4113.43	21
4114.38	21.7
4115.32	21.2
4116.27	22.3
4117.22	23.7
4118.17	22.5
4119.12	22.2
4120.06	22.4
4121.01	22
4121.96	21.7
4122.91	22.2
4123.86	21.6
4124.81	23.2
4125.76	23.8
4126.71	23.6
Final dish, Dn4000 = 1.25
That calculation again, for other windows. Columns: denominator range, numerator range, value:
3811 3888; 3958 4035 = 1.23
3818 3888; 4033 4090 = 1.36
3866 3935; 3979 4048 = 1.23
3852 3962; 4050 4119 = 1.27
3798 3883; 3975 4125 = 1.35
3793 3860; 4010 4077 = 1.45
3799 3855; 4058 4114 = 1.44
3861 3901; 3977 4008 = 1.18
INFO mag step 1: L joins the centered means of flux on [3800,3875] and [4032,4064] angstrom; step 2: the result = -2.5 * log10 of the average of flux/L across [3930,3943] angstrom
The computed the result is 0.29 mag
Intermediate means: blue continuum 18.7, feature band 15.8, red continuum 22.9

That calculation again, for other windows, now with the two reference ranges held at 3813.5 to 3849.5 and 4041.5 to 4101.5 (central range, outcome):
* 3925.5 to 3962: 0.09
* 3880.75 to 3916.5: -0.09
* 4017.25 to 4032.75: -0.11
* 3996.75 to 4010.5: -0.07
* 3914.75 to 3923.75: -0.03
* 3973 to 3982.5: 0.02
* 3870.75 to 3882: -0.09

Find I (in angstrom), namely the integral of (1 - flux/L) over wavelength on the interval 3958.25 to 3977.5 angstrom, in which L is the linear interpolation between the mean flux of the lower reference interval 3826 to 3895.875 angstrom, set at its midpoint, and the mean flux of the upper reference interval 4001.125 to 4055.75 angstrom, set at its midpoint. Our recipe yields 4.08 angstrom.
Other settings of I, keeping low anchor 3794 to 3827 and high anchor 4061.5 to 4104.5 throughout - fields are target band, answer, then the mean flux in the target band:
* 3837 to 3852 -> 1.2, 17.2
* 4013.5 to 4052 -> -2.3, 23.3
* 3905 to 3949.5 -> 2.4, 19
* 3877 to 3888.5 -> 0.2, 18.9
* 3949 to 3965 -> 1.3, 18.9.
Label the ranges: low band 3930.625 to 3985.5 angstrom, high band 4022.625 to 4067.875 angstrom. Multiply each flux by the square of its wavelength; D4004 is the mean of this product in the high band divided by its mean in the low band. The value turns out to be 1.31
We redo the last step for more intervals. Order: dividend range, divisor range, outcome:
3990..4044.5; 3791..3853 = 1.45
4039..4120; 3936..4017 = 1.17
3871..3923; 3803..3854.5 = 1.16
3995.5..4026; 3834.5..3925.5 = 1.25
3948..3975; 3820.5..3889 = 1.04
